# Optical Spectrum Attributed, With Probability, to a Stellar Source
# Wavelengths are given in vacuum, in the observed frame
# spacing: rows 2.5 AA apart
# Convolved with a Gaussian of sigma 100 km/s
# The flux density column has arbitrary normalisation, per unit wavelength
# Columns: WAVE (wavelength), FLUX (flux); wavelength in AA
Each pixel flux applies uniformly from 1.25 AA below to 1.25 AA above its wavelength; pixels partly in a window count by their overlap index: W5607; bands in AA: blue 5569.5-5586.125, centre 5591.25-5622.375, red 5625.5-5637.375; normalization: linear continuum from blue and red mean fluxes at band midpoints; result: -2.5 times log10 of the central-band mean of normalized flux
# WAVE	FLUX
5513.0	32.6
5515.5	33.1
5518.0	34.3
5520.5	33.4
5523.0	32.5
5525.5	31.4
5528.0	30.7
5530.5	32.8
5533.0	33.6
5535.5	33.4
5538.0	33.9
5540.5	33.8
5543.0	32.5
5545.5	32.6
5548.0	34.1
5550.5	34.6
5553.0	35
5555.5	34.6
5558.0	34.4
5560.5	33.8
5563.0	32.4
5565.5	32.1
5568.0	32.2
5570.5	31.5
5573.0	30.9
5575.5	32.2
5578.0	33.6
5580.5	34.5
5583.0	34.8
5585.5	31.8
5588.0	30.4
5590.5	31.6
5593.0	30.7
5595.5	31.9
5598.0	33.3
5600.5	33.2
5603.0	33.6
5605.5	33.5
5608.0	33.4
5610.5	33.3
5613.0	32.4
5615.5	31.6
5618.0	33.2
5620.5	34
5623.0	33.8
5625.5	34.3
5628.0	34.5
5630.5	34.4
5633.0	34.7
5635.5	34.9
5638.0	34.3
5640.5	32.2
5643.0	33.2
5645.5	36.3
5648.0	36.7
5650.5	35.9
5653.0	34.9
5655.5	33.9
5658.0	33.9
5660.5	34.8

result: 0.030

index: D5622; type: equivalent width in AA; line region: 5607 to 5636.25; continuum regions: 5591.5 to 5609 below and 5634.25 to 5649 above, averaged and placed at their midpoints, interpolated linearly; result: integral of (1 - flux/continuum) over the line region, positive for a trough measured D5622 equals 0.0 AA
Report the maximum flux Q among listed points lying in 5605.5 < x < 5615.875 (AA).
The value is 33.5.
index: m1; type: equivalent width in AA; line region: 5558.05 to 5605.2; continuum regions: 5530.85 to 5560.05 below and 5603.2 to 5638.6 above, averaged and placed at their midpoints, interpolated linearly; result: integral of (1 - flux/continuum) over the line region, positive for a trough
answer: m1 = 1.7 AA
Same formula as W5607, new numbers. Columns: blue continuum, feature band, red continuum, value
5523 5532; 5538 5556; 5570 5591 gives -0.06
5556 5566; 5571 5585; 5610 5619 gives 0.00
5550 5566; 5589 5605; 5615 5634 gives 0.05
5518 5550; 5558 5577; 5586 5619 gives 0.01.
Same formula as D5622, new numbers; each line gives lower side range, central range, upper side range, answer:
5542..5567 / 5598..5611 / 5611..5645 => 0.11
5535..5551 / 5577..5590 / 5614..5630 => 0.24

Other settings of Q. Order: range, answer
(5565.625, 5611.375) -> 34.8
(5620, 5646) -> 36.3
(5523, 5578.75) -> 35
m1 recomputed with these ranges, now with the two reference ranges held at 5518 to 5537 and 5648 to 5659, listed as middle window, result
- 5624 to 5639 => 0.0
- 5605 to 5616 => 0.4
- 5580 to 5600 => 0.9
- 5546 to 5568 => -0.4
